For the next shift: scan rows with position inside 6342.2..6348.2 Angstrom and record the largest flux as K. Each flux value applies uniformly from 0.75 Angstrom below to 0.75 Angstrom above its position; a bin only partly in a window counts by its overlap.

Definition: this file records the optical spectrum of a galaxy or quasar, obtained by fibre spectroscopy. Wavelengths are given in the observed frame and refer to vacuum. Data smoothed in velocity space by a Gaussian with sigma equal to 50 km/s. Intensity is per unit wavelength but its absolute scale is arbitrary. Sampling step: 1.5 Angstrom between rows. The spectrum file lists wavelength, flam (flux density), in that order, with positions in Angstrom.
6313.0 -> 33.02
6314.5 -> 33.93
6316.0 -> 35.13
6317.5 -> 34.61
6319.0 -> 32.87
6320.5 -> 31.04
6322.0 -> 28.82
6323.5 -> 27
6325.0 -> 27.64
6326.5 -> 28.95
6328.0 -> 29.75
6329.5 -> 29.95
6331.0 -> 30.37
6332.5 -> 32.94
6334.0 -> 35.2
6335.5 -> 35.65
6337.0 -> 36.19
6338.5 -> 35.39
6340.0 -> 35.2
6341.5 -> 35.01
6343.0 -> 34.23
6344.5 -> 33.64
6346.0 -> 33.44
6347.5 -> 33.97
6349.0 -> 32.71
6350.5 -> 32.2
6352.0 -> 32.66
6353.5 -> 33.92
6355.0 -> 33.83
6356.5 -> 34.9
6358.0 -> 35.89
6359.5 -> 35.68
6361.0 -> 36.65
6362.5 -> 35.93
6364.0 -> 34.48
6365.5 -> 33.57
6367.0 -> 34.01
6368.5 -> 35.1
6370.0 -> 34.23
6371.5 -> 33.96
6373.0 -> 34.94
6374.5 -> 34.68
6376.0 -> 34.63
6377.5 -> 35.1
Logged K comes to 34.23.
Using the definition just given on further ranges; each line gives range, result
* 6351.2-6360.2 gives 35.89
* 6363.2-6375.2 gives 35.1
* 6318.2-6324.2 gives 32.87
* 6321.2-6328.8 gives 29.75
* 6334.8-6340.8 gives 36.19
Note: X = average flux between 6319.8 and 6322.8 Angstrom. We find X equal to 29.9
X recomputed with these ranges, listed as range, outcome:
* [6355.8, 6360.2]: 35.5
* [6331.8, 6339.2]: 35.1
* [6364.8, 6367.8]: 33.8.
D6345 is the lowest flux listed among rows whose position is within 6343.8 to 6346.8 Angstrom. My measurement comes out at 33.44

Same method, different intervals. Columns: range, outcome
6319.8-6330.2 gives 27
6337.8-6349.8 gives 32.71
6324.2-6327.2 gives 27.64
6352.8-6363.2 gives 33.83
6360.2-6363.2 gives 35.93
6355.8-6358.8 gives 34.9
